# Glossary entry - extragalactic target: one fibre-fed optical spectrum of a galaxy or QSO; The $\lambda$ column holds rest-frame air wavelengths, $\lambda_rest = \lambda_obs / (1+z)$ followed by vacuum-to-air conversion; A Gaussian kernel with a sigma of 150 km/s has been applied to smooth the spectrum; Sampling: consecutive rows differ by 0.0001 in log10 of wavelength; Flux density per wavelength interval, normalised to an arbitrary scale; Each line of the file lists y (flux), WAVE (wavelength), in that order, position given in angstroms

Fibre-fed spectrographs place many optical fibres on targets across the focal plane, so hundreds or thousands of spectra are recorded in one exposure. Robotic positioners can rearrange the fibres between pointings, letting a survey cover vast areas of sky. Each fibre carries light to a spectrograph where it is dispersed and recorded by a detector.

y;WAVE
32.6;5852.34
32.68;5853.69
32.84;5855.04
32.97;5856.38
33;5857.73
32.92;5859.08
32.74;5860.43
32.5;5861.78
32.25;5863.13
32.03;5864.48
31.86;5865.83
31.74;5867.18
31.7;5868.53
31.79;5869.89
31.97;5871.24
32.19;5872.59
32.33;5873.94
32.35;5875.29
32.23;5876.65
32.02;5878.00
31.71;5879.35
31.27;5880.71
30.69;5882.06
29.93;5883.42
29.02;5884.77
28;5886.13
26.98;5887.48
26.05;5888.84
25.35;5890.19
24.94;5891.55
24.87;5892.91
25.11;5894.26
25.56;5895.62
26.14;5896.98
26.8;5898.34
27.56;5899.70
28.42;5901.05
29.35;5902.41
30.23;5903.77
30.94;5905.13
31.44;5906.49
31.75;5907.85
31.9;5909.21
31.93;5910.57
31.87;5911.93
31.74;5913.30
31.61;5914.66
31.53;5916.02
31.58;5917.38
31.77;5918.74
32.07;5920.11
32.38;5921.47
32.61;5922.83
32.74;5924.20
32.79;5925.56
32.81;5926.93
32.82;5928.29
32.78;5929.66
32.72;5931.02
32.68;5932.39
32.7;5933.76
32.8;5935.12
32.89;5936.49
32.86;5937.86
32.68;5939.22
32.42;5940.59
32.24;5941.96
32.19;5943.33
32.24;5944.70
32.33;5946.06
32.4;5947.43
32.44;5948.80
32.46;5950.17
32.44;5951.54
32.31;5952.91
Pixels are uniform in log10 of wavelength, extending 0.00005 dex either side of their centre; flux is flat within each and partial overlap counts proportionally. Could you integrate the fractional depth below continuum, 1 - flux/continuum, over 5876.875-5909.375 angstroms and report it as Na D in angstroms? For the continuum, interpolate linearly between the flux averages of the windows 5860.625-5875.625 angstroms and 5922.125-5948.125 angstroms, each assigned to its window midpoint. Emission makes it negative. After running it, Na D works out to 3.7 angstroms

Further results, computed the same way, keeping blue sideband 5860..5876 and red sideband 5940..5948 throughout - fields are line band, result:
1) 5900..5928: 0.6 angstroms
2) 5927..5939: -0.2 angstroms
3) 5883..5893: 1.6 angstroms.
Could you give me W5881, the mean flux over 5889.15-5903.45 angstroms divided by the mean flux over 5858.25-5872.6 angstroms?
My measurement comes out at 0.82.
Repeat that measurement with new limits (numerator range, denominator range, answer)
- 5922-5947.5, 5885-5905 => 1.21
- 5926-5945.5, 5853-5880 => 1.01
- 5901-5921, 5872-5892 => 1.05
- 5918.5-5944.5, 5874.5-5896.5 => 1.14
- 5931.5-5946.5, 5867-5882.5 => 1.02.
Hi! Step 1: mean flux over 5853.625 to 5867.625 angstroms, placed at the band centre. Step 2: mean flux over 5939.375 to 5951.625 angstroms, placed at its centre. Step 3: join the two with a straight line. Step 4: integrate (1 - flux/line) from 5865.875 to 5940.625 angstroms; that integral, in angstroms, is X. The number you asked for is 4.1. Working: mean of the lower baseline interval 32.5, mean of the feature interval 30.7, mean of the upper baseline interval 32.4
